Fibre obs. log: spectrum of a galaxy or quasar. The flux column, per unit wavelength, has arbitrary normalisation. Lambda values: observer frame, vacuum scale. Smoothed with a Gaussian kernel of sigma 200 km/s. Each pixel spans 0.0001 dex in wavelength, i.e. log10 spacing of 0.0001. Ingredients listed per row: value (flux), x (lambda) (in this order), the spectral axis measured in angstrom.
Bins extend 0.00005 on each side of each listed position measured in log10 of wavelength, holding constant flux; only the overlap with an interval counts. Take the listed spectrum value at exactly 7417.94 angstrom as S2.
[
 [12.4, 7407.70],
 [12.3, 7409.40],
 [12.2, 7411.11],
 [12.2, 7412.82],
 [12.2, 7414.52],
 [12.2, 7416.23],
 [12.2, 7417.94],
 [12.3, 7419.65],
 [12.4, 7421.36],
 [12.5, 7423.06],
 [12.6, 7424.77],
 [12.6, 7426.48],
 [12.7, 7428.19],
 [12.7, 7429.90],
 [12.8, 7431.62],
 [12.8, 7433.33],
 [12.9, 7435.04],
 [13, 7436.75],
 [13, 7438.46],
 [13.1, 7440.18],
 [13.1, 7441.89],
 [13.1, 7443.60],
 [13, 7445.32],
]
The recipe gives 12.2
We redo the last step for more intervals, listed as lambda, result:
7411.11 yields 12.2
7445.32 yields 13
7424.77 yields 12.6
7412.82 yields 12.2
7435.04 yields 12.9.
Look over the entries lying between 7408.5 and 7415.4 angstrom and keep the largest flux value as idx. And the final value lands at 12.3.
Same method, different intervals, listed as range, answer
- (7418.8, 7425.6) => 12.6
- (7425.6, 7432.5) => 12.8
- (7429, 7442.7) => 13.1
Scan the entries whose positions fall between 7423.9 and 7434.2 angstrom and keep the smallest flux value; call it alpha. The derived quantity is 12.6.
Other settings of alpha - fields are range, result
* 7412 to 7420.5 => 12.2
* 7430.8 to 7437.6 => 12.8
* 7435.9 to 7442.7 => 13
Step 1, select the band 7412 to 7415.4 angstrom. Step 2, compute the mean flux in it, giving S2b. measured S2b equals 12.2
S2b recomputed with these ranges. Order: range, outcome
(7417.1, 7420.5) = 12.2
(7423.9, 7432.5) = 12.7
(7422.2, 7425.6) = 12.6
